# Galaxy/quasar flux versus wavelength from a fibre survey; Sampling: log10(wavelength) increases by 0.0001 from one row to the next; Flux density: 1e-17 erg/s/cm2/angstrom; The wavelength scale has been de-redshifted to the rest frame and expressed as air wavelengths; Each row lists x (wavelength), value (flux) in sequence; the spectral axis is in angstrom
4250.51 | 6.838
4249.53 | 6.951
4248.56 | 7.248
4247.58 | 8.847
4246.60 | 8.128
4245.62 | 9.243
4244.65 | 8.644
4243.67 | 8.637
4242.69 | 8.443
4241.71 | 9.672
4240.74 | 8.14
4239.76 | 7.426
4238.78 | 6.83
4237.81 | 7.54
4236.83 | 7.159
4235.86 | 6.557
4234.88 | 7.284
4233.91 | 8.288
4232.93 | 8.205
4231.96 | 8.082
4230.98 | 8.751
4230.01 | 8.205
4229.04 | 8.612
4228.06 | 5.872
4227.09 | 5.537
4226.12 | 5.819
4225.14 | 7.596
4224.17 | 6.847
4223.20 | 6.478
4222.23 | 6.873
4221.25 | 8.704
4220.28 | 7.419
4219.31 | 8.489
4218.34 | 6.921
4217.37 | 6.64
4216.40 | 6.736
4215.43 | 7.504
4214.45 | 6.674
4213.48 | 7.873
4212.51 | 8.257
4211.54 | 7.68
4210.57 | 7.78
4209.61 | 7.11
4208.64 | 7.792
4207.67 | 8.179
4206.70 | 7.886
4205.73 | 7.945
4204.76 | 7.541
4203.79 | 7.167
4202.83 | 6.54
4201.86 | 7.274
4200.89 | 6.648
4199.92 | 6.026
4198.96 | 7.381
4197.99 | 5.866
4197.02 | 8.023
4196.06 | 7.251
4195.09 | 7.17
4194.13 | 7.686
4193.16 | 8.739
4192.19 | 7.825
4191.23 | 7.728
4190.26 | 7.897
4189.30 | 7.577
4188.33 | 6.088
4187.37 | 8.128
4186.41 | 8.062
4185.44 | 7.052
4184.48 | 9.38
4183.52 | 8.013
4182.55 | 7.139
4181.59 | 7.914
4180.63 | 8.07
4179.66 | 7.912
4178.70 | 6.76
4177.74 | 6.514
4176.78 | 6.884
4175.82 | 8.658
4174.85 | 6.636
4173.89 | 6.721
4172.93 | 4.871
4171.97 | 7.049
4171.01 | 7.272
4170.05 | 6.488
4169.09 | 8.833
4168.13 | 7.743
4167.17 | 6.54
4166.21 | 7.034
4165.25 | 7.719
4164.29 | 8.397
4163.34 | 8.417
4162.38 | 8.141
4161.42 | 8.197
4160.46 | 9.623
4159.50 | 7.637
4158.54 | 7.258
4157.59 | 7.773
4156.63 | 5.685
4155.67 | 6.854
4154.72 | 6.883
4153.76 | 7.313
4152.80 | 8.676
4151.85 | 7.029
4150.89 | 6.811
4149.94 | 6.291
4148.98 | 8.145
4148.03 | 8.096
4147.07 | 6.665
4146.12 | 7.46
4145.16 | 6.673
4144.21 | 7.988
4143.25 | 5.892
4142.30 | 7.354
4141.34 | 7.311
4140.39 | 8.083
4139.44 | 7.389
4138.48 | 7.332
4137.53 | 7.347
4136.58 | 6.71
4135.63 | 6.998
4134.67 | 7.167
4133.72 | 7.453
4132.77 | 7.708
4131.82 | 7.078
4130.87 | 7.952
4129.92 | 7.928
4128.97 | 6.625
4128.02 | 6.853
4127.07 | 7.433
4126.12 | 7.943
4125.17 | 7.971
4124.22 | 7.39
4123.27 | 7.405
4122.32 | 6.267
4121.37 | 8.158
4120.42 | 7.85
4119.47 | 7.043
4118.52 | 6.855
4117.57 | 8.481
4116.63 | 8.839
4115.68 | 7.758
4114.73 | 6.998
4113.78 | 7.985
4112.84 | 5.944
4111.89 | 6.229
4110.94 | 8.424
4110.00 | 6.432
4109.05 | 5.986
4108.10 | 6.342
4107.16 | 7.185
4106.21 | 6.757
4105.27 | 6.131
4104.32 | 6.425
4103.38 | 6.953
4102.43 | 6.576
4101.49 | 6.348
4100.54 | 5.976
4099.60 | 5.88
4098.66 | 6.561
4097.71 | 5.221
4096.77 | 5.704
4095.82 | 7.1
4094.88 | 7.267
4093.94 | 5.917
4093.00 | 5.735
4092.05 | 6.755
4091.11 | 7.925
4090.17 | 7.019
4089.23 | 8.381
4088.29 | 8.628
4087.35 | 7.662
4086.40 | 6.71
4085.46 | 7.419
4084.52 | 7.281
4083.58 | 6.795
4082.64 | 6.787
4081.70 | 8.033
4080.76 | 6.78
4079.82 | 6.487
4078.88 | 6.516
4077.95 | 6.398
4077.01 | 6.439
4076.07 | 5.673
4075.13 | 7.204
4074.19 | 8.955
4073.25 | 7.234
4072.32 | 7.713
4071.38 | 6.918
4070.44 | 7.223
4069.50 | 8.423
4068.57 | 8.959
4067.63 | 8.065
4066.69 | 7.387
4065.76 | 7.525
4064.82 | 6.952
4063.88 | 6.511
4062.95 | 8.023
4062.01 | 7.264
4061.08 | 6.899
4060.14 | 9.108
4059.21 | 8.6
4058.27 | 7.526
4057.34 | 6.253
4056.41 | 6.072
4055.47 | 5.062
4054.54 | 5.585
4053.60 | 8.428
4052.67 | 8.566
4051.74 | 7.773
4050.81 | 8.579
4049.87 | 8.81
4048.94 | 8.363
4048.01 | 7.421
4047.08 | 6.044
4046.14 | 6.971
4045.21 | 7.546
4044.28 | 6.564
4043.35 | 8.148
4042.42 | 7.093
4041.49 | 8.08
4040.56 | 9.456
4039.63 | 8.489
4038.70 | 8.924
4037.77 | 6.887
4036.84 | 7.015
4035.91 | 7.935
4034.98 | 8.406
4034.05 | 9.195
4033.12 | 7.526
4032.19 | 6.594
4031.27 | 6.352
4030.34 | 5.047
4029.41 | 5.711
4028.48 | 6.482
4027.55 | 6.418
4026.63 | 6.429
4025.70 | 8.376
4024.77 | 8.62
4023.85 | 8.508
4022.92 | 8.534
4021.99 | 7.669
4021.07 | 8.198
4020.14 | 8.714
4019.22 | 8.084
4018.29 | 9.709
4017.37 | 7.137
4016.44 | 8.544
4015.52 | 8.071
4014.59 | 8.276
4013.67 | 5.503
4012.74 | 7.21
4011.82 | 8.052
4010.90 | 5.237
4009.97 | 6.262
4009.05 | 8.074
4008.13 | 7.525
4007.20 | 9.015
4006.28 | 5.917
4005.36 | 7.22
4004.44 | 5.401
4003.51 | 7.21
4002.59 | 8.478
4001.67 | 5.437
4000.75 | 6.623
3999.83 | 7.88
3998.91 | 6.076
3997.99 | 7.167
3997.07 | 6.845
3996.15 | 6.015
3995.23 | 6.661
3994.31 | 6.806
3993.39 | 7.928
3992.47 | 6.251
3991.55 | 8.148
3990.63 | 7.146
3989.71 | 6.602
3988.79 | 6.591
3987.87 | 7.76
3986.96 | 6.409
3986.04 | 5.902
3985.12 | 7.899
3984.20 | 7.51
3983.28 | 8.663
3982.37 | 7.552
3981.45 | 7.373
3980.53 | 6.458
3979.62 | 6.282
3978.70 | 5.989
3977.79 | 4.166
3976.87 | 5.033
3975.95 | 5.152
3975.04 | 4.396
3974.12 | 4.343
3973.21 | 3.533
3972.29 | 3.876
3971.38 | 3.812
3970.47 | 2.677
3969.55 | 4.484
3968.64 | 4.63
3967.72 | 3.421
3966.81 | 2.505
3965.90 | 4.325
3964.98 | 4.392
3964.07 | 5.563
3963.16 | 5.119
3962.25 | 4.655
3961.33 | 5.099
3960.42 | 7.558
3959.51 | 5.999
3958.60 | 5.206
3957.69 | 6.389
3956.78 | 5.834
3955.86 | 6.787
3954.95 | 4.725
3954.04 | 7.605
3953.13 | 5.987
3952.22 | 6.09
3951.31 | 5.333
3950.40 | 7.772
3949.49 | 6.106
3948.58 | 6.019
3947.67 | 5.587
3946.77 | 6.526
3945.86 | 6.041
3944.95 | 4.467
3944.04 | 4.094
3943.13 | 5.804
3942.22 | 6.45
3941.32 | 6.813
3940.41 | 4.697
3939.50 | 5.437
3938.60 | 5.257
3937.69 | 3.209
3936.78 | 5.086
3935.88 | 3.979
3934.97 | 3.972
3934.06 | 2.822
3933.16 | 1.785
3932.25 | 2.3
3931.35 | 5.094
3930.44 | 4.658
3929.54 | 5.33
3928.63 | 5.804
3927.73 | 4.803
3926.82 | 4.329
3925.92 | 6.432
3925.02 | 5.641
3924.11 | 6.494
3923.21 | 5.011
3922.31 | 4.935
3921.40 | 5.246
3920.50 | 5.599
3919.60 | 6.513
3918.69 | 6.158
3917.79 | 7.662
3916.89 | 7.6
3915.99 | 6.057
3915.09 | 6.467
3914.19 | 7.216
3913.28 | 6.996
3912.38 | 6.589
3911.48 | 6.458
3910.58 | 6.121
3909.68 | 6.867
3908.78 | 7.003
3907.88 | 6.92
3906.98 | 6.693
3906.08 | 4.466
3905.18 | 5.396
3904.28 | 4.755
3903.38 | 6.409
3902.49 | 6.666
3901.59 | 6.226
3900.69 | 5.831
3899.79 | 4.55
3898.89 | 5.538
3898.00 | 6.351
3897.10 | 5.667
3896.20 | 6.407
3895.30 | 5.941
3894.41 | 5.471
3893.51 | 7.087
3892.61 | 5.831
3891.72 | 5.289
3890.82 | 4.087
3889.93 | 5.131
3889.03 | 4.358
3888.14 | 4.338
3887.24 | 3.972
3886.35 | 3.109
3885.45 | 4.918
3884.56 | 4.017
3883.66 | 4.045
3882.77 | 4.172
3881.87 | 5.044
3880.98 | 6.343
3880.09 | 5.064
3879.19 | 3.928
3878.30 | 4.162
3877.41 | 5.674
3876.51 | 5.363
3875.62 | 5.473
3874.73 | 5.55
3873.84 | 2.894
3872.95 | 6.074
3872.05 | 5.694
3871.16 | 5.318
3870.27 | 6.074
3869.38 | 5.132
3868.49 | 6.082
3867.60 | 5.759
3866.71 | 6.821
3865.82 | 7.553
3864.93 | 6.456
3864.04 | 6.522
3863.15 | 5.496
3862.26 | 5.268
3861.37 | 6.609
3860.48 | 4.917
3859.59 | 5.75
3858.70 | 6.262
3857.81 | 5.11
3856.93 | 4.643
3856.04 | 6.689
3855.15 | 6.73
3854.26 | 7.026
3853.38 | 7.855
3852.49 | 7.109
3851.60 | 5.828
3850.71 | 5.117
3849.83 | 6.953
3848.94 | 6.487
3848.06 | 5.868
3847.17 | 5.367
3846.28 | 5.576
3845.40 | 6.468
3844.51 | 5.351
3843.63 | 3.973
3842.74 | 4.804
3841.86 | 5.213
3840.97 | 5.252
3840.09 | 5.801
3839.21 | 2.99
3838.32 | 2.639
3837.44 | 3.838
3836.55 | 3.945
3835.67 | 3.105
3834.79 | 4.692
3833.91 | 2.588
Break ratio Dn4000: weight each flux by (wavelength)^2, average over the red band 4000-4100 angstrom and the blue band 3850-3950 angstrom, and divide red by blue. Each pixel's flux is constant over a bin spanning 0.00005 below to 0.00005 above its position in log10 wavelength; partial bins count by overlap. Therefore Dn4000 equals 1.43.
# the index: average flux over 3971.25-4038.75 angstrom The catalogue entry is 6.94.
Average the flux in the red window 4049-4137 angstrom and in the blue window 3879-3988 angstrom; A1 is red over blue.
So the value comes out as 1.31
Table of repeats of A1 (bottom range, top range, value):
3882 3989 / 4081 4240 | 1.33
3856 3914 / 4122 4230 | 1.33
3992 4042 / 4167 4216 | 1.00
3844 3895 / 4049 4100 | 1.30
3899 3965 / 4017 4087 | 1.32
